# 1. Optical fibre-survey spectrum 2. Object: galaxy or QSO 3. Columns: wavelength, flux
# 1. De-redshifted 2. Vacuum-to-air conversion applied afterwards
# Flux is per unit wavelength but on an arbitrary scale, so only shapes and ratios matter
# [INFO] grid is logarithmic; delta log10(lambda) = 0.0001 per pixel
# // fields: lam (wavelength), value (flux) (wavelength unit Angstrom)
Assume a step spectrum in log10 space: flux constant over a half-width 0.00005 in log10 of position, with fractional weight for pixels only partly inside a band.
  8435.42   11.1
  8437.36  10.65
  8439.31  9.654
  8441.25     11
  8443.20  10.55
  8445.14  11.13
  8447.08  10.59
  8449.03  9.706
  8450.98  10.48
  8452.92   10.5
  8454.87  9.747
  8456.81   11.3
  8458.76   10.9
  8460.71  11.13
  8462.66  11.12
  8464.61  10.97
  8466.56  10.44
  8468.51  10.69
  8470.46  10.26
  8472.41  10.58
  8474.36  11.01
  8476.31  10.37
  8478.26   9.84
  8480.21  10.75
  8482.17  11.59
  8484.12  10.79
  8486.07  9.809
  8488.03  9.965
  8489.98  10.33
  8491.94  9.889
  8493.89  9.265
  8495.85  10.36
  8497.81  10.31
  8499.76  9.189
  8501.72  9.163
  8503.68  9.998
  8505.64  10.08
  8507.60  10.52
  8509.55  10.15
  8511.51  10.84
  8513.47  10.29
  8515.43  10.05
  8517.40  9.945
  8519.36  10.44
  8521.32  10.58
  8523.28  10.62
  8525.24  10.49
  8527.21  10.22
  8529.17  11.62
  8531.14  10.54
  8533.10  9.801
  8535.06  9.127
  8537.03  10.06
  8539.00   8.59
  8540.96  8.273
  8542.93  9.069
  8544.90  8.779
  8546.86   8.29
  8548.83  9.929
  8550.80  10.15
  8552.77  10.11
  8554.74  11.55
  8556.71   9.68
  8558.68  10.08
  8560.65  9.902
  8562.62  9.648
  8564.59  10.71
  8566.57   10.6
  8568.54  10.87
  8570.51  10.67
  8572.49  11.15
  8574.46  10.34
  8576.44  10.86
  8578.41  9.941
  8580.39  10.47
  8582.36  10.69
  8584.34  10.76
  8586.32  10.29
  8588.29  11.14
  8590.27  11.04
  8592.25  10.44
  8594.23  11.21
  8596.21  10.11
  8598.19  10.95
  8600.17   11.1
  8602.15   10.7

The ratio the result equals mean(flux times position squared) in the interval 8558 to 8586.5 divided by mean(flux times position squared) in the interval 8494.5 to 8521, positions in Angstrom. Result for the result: 1.1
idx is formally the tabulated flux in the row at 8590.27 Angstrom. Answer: 11.04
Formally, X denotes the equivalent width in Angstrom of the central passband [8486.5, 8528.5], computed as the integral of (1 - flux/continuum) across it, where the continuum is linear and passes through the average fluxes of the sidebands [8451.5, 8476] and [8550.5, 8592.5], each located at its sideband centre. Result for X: 1.9 Angstrom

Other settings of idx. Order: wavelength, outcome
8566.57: 10.6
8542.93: 9.069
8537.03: 10.06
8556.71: 9.68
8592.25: 10.44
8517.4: 9.945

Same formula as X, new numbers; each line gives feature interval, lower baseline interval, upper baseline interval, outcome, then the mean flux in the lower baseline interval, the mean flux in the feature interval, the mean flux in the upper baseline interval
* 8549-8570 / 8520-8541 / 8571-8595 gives 0.2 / 10.1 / 10.3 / 10.7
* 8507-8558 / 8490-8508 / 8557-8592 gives 0.8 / 9.86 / 9.99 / 10.5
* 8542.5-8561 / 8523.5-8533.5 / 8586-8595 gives 1.6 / 10.6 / 9.77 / 10.9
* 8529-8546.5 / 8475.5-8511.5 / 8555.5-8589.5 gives 1.6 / 10.2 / 9.4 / 10.5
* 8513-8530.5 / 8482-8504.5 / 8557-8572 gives -0.6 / 10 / 10.5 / 10.3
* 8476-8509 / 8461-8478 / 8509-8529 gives 1.3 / 10.7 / 10.1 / 10.4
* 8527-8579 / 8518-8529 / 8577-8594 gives 2.8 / 10.5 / 10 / 10.6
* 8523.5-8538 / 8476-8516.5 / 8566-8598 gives 0.1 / 10.2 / 10.3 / 10.7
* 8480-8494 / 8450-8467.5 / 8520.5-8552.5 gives 0.1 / 10.7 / 10.3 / 9.76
